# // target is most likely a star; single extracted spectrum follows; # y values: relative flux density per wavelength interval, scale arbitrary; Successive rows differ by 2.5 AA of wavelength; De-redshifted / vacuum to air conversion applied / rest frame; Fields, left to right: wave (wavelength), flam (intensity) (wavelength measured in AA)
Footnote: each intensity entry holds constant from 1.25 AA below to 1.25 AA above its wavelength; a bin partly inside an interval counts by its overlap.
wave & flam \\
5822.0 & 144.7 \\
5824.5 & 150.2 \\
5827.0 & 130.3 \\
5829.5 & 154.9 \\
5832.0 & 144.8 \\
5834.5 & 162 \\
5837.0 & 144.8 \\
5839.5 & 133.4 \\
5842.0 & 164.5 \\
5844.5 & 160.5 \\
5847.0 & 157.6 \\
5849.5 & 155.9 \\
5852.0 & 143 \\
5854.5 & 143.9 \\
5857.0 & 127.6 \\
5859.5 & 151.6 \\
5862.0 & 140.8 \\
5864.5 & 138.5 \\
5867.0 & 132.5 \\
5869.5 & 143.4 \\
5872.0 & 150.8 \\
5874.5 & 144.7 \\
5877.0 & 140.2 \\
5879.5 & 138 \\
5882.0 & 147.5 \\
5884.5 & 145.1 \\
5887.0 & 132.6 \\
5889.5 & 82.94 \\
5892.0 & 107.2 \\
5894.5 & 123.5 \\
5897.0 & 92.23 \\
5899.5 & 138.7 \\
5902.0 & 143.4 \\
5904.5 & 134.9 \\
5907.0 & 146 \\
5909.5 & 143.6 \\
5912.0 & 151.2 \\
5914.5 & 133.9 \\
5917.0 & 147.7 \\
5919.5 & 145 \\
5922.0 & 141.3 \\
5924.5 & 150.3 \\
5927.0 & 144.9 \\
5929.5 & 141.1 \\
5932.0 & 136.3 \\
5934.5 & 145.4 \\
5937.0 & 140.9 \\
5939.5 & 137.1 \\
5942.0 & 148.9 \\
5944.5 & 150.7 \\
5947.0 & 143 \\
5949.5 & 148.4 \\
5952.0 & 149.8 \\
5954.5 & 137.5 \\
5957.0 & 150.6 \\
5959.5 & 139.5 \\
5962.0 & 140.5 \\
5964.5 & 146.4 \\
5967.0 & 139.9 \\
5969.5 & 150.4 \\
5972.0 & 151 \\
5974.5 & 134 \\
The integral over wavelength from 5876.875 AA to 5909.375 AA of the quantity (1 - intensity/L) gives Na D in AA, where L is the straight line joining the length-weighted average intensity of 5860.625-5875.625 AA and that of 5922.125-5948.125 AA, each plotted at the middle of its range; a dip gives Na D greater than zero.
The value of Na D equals 3.15 AA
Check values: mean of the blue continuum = 142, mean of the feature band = 129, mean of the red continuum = 144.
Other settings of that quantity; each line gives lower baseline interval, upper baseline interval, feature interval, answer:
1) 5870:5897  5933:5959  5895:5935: -0.5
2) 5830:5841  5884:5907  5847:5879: -1.7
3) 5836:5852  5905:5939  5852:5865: 0.8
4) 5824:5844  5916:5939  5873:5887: 0.4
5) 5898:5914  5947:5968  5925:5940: 0.1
